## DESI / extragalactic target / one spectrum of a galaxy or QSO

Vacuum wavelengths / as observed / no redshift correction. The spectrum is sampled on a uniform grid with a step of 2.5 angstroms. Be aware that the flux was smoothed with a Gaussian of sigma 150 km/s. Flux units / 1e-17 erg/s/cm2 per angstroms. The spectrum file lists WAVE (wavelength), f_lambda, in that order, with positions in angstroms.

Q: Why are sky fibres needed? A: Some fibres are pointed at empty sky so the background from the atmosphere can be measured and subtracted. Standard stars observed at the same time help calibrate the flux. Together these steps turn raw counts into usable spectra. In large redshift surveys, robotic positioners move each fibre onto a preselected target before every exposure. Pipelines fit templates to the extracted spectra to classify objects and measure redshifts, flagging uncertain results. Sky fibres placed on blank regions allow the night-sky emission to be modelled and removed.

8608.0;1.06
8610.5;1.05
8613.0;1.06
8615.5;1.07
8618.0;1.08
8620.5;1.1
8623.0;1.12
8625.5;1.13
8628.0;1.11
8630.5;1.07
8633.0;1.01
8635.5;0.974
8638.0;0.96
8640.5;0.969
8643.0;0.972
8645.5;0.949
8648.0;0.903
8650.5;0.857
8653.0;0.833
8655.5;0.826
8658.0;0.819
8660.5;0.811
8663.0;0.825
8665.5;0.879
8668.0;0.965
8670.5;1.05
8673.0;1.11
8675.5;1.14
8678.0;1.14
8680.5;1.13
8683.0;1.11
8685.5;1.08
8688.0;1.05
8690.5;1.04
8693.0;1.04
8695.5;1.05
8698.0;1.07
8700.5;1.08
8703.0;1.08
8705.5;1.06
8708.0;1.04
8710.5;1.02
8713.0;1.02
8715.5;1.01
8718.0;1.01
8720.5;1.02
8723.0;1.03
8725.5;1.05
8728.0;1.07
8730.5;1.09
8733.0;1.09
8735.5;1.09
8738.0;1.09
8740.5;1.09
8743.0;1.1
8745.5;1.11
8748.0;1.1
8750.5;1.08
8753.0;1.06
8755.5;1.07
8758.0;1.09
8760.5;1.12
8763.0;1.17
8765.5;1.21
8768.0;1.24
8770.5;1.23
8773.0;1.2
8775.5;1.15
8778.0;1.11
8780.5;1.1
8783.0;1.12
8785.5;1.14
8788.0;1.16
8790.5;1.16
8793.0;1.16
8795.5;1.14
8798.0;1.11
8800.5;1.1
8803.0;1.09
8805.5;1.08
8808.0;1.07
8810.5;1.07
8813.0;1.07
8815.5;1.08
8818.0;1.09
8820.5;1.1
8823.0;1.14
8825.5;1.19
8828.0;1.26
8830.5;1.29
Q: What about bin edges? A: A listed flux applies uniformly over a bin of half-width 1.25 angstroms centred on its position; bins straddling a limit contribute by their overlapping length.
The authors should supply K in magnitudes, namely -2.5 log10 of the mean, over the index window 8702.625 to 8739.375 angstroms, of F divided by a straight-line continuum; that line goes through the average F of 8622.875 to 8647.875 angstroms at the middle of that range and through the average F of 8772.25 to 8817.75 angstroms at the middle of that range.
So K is 0.02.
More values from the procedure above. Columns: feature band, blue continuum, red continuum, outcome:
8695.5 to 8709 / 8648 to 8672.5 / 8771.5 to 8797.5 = -0.10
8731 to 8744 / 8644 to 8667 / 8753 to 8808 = -0.05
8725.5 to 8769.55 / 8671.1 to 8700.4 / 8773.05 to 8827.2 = -0.01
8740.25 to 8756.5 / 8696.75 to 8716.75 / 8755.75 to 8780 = 0.04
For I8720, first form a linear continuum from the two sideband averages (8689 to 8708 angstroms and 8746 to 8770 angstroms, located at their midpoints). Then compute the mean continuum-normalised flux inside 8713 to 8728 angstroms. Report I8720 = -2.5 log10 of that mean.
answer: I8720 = 0.06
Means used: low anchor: 1.06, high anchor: 1.13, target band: 1.03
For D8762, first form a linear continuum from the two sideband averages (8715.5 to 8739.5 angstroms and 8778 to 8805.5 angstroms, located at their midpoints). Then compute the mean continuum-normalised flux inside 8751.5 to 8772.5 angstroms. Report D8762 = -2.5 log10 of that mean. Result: -0.05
